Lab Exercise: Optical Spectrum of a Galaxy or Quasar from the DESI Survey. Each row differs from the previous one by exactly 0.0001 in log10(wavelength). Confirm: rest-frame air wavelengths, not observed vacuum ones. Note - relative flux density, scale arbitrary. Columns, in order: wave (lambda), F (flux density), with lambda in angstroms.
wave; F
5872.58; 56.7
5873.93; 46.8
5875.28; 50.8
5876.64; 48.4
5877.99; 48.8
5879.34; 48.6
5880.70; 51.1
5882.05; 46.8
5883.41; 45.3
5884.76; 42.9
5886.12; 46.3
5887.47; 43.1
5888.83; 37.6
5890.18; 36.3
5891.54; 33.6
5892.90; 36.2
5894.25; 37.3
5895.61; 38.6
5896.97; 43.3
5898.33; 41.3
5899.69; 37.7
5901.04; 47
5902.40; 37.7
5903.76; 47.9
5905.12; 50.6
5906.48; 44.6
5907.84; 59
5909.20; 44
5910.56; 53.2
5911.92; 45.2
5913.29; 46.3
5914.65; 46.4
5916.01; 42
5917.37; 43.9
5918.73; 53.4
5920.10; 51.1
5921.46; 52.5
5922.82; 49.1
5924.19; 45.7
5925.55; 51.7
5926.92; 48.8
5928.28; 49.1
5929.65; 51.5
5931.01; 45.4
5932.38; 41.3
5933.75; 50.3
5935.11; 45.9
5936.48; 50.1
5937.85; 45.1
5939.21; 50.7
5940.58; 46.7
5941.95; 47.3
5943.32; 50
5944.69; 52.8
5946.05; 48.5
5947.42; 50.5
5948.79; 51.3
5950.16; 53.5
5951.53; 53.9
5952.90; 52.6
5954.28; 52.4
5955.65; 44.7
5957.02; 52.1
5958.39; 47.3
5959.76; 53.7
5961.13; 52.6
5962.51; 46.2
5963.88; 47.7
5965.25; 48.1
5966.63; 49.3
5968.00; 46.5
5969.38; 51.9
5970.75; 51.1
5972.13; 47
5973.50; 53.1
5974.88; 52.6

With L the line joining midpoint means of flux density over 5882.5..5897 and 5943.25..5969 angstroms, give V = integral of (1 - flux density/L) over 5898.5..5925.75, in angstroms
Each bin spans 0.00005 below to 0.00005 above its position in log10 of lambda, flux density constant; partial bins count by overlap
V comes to -2.4 angstroms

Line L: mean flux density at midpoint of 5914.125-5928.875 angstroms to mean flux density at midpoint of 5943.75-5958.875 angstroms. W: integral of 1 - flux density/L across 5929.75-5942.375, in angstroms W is 0.6 angstroms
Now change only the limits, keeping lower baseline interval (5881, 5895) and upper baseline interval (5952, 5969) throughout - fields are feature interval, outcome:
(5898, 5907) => -0.3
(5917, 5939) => -1.4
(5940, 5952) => -0.7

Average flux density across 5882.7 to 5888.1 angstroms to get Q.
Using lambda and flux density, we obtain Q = 44.4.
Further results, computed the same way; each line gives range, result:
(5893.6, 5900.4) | 39.7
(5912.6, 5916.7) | 44.9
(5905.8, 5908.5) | 51.7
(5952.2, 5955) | 52.3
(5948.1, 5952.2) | 52.9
